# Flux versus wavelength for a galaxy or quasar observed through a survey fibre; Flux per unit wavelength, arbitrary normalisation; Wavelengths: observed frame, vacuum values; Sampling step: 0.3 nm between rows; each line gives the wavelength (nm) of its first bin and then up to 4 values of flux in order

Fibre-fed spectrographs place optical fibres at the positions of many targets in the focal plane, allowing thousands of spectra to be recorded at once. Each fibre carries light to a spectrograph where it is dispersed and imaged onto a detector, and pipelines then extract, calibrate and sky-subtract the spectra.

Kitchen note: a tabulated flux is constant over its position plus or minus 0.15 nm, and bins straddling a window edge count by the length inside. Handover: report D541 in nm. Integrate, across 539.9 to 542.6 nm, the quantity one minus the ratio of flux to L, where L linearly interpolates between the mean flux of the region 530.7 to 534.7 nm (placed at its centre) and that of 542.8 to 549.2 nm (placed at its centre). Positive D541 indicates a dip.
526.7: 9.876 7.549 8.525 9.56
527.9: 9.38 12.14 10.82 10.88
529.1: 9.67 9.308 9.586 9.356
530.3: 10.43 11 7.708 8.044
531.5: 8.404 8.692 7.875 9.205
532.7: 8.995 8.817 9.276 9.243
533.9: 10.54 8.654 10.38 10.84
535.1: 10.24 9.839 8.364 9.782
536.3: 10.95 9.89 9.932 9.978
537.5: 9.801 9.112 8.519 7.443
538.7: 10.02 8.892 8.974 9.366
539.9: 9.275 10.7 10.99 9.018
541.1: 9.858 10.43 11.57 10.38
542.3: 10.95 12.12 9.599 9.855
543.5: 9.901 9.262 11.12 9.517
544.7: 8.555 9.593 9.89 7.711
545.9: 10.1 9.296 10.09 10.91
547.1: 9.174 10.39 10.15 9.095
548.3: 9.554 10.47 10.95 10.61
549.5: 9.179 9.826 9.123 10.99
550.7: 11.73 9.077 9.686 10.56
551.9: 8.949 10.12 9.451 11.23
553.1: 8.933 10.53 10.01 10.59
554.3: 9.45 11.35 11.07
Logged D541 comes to -0.29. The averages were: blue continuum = 8.96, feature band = 10.5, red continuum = 9.79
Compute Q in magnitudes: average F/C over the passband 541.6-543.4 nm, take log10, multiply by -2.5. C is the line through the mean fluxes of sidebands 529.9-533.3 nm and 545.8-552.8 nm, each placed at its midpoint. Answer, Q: -0.12 mag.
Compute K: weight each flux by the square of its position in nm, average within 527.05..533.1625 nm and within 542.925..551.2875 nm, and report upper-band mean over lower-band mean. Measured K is 1.1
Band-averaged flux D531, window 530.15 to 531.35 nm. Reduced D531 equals 9.3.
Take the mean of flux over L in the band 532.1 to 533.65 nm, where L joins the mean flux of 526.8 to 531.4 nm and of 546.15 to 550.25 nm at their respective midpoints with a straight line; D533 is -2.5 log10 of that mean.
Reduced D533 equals 0.08 mag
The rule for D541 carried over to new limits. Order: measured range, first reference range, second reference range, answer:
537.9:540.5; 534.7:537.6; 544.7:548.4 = 0.16 nm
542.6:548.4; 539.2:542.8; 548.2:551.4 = 0.27 nm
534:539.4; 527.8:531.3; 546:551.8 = 0.22 nm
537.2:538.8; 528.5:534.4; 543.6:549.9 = 0.08 nm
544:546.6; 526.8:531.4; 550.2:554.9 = 0.13 nm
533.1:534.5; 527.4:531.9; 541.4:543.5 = 0.07 nm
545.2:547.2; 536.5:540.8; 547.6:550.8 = 0.07 nm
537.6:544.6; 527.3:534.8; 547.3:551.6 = -0.03 nm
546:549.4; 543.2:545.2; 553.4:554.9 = -0.04 nm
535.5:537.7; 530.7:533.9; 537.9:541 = -0.17 nm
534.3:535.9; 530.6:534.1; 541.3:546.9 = -0.13 nm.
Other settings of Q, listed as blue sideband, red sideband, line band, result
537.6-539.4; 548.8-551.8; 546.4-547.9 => -0.034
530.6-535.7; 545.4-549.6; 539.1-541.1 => -0.022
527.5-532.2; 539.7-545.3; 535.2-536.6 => 0.008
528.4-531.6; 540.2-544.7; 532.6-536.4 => 0.016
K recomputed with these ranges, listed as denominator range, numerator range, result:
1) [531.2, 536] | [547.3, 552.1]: 1.15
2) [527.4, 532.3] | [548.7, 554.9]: 1.15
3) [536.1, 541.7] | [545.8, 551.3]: 1.07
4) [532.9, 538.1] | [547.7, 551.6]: 1.09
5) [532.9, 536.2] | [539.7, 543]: 1.11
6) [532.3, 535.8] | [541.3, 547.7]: 1.09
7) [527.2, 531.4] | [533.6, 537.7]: 1.04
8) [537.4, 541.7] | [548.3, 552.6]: 1.10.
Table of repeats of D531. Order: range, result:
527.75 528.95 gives 10.8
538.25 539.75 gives 8.94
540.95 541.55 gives 10.1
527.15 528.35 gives 9.9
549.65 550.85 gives 10.4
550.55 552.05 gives 10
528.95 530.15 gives 9.48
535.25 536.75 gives 9.77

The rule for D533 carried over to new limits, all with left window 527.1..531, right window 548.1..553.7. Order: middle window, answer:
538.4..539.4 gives 0.105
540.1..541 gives -0.024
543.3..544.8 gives 0.030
